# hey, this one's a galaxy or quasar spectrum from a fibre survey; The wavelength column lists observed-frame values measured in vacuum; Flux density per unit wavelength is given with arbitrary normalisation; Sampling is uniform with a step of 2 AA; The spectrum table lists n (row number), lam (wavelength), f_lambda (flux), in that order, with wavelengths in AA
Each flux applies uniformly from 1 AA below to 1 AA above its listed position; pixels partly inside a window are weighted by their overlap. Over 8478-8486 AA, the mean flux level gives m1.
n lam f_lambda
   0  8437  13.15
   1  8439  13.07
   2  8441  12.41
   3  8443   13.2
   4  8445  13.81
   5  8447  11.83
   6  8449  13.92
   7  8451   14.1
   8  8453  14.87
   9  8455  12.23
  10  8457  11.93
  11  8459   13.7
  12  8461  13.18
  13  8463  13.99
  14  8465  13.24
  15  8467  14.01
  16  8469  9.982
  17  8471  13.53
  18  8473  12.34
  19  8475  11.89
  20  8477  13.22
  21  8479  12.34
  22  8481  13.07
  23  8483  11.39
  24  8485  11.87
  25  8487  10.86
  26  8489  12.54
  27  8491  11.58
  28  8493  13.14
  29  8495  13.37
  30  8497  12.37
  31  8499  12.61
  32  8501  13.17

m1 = 12.2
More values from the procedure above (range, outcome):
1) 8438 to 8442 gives 12.7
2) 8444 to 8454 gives 13.7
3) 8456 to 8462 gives 12.9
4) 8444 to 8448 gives 12.8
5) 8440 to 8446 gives 13.1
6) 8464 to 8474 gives 12.6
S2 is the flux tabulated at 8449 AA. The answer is 13.92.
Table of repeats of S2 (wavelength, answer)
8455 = 12.23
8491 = 11.58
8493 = 13.14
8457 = 11.93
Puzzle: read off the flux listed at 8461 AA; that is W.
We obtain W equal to 13.18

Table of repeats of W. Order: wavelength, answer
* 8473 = 12.34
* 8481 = 13.07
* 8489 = 12.54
